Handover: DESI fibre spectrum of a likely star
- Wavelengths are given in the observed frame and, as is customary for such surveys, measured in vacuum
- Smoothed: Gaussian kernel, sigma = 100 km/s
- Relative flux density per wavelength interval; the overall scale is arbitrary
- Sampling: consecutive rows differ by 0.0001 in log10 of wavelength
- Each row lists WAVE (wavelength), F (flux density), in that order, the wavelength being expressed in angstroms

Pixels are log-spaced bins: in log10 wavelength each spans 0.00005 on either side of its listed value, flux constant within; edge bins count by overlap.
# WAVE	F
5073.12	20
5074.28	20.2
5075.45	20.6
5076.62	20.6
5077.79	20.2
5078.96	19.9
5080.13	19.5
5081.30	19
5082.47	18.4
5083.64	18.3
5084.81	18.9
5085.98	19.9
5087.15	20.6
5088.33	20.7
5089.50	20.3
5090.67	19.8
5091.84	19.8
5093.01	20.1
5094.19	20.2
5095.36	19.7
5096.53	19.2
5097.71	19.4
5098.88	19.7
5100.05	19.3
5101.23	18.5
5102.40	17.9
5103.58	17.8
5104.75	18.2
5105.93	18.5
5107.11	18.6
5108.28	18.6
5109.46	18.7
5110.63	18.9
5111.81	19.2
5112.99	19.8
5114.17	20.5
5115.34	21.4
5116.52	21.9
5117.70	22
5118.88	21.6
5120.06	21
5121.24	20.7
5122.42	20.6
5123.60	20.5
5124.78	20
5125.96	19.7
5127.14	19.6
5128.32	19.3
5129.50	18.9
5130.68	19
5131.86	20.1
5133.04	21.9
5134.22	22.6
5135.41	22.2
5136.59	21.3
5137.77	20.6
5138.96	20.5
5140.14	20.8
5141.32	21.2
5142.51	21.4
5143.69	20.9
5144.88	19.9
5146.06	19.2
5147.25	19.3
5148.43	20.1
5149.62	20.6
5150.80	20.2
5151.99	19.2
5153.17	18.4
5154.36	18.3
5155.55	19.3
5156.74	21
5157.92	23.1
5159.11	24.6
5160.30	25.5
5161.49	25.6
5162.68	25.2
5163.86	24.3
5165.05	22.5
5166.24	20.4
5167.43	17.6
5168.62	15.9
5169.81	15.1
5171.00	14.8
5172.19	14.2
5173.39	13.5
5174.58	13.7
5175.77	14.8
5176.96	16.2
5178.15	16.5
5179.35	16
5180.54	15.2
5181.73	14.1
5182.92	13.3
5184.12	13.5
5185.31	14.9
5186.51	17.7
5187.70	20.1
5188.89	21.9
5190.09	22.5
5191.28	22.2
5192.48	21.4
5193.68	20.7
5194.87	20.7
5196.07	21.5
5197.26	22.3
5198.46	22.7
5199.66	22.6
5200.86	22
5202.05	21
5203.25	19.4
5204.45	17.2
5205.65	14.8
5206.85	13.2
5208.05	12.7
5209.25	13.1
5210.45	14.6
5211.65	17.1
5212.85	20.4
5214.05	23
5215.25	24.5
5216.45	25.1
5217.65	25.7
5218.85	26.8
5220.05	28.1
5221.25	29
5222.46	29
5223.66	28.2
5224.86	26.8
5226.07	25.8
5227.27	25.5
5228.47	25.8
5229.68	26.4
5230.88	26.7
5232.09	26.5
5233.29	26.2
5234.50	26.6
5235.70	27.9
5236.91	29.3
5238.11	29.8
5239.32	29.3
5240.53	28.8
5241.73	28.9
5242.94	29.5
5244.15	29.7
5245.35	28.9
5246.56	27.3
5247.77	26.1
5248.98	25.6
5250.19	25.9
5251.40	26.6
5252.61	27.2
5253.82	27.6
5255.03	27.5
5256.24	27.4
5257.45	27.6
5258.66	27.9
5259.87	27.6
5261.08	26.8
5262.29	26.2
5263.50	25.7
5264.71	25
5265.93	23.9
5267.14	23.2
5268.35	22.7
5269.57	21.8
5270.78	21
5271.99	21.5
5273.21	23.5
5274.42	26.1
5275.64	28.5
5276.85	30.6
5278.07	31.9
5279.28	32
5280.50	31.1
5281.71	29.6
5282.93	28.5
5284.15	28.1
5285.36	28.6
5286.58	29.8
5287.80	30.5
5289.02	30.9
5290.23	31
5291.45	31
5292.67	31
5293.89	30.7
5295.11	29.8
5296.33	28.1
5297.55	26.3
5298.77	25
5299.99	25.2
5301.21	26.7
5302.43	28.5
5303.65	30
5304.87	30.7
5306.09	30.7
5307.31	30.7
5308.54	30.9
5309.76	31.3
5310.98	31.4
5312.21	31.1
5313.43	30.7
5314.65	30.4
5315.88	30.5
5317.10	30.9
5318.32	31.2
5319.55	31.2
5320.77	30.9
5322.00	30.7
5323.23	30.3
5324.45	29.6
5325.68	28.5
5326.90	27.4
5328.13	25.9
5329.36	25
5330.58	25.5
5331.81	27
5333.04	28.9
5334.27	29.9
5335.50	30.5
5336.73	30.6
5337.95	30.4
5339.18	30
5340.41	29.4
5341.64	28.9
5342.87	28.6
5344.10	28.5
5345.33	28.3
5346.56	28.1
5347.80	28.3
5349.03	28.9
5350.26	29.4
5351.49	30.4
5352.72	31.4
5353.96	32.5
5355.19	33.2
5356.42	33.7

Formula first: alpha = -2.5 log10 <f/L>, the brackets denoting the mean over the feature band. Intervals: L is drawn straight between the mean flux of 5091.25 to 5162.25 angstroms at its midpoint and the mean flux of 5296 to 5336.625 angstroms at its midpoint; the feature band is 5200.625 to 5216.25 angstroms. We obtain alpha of 0.317 mag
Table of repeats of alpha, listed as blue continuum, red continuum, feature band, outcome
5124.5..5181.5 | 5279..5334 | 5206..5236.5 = 0.01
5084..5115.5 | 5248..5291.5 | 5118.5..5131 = 0.02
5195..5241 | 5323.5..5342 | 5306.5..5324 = -0.11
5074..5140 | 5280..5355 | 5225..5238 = -0.05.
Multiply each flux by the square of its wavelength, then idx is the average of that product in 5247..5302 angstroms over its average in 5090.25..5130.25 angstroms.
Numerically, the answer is 1.5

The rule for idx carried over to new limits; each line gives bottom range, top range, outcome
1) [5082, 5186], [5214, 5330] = 1.52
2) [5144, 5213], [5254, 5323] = 1.58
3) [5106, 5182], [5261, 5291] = 1.45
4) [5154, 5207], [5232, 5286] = 1.47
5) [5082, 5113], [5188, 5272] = 1.34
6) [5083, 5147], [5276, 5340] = 1.59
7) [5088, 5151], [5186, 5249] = 1.23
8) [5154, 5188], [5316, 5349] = 1.70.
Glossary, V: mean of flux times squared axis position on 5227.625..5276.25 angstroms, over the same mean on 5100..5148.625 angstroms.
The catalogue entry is 1.4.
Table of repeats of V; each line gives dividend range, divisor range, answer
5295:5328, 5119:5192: 1.62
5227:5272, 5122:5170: 1.34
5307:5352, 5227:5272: 1.14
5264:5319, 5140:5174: 1.50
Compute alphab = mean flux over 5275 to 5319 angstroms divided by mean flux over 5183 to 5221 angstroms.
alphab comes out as 1.5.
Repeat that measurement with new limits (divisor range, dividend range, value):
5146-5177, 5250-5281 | 1.36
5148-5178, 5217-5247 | 1.43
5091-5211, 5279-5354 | 1.52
